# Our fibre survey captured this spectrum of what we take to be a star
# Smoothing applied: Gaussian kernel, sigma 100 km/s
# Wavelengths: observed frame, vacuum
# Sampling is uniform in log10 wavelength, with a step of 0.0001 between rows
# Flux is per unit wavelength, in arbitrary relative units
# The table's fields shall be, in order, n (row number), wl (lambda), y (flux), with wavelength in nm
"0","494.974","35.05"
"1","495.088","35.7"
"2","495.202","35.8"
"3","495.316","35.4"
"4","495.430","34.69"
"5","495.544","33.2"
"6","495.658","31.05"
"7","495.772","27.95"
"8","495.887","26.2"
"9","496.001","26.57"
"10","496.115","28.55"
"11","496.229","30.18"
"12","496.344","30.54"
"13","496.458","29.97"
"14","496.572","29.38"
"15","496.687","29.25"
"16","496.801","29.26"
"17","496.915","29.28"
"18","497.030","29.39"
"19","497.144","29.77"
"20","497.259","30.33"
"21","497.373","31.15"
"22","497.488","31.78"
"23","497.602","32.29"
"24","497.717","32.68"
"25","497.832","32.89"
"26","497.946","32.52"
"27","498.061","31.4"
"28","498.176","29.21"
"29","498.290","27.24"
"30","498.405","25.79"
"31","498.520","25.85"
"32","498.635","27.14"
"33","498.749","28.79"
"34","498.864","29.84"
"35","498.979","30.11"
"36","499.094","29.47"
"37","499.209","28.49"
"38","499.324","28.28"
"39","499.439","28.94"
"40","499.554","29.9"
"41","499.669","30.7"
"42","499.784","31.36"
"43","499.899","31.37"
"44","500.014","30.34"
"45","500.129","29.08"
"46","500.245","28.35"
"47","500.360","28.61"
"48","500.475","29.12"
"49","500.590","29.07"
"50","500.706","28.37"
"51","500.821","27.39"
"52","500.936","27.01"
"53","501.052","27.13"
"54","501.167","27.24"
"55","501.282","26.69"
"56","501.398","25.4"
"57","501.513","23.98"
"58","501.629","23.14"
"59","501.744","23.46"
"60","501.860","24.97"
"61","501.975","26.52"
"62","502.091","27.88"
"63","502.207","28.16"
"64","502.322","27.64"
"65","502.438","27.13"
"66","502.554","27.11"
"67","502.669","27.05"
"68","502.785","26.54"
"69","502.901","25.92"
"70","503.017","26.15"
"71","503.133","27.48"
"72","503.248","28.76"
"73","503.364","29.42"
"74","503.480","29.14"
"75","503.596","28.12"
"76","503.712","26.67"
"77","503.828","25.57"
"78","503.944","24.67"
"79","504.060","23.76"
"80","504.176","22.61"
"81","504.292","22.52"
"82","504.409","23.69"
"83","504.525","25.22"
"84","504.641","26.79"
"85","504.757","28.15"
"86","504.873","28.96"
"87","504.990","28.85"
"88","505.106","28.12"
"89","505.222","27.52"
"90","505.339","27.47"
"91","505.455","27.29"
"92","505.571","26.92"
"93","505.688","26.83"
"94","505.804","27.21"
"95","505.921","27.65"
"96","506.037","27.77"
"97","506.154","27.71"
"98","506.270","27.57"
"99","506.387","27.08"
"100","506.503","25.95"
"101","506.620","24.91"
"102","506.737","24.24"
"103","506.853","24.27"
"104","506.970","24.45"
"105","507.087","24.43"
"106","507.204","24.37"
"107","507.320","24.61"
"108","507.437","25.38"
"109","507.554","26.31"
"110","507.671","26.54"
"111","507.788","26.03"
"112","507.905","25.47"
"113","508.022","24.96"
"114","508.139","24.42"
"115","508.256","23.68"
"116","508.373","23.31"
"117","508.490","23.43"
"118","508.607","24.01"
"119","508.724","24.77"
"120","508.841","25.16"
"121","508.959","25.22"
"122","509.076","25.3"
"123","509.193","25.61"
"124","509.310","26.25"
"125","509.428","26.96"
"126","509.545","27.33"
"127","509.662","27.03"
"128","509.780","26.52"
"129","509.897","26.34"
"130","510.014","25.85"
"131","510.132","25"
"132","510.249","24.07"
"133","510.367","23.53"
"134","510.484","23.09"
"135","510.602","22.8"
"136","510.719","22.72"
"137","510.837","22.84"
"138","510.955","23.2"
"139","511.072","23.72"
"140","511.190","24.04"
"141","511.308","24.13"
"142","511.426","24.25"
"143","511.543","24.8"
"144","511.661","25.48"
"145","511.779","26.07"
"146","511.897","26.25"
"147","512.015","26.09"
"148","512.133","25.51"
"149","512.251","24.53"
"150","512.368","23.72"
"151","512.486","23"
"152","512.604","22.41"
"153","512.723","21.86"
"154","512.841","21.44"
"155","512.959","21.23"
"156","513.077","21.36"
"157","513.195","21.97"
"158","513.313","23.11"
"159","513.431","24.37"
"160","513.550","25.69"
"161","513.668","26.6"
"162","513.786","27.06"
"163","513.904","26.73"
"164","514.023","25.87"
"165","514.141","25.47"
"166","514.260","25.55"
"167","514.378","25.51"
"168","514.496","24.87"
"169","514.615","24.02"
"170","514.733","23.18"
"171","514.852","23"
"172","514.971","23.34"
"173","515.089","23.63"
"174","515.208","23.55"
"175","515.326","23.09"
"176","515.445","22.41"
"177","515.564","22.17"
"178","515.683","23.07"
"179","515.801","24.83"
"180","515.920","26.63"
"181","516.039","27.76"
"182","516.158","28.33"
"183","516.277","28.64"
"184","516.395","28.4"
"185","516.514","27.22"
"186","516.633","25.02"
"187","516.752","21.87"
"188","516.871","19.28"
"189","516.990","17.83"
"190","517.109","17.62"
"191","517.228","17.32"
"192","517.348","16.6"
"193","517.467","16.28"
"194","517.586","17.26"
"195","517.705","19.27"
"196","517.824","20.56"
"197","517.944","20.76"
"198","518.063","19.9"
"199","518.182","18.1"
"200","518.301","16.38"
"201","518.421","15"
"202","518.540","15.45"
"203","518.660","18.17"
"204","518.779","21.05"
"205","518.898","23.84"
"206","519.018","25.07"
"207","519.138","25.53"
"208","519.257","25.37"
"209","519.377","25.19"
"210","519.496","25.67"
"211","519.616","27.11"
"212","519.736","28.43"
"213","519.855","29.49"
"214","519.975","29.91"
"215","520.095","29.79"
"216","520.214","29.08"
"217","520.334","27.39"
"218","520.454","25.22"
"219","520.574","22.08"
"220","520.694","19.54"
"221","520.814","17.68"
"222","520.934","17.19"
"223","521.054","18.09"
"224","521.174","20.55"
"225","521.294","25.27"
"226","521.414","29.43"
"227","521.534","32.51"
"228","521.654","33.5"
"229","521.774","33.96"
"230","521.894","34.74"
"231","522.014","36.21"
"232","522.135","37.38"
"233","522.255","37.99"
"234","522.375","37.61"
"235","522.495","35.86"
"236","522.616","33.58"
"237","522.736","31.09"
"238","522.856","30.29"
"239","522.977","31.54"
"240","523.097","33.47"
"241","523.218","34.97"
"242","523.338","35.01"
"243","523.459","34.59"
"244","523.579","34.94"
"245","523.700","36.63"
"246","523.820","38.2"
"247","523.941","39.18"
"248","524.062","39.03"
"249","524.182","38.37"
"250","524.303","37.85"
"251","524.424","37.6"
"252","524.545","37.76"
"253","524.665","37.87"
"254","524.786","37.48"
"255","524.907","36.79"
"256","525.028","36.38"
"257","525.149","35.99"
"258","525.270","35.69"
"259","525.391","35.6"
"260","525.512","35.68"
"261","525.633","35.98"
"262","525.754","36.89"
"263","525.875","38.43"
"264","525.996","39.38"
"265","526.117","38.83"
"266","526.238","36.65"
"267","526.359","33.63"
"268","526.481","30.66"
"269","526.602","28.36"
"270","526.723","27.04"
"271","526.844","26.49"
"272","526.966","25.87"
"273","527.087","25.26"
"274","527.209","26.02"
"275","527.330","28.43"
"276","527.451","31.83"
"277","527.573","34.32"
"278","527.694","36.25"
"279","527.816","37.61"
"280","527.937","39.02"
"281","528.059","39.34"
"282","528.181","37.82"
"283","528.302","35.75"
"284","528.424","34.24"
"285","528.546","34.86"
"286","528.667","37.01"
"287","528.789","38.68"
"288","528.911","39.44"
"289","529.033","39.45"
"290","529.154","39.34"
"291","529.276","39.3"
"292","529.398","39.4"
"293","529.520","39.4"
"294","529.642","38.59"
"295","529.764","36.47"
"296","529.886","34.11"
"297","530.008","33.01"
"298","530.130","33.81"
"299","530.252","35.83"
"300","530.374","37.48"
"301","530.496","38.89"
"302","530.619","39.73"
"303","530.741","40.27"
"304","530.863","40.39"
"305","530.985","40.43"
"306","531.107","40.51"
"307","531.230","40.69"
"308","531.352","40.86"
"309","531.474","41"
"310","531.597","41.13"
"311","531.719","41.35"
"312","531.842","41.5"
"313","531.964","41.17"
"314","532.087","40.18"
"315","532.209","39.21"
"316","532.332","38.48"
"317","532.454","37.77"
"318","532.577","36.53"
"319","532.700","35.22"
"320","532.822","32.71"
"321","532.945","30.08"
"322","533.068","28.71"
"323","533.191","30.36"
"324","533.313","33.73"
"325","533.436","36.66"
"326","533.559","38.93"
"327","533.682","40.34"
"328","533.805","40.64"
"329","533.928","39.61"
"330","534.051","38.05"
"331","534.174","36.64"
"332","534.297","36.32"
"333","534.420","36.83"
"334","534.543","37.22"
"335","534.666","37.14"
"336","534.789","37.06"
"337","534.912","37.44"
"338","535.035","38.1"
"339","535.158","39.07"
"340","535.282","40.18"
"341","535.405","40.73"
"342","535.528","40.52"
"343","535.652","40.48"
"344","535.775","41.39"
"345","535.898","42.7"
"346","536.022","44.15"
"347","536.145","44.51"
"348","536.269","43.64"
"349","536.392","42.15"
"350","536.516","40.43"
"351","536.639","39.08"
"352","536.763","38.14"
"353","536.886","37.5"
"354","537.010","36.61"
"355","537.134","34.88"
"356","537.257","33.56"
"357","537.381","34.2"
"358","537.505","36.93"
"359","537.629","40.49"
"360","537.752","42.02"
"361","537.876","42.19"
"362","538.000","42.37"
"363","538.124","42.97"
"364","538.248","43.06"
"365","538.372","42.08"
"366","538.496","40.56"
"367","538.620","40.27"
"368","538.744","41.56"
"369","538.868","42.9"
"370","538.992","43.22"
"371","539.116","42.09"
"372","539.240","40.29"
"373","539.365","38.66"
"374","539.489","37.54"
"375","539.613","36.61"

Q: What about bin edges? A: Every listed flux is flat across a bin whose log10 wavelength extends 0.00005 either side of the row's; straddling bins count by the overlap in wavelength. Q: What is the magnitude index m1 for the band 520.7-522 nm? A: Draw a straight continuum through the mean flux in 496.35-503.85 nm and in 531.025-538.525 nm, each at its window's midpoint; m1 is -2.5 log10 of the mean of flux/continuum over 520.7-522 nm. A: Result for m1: 0.30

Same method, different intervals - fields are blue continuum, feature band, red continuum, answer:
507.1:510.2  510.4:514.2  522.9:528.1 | 0.139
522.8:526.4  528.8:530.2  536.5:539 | 0.003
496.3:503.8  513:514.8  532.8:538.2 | 0.293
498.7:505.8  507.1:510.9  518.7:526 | 0.156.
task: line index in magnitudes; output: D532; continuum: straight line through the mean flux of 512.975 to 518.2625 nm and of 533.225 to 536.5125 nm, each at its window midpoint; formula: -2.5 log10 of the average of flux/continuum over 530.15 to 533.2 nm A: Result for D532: -0.04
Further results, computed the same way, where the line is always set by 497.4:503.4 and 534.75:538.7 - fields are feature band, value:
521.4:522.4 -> 0.01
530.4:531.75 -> -0.06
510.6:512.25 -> 0.29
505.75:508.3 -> 0.18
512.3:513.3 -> 0.41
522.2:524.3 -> 0.01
